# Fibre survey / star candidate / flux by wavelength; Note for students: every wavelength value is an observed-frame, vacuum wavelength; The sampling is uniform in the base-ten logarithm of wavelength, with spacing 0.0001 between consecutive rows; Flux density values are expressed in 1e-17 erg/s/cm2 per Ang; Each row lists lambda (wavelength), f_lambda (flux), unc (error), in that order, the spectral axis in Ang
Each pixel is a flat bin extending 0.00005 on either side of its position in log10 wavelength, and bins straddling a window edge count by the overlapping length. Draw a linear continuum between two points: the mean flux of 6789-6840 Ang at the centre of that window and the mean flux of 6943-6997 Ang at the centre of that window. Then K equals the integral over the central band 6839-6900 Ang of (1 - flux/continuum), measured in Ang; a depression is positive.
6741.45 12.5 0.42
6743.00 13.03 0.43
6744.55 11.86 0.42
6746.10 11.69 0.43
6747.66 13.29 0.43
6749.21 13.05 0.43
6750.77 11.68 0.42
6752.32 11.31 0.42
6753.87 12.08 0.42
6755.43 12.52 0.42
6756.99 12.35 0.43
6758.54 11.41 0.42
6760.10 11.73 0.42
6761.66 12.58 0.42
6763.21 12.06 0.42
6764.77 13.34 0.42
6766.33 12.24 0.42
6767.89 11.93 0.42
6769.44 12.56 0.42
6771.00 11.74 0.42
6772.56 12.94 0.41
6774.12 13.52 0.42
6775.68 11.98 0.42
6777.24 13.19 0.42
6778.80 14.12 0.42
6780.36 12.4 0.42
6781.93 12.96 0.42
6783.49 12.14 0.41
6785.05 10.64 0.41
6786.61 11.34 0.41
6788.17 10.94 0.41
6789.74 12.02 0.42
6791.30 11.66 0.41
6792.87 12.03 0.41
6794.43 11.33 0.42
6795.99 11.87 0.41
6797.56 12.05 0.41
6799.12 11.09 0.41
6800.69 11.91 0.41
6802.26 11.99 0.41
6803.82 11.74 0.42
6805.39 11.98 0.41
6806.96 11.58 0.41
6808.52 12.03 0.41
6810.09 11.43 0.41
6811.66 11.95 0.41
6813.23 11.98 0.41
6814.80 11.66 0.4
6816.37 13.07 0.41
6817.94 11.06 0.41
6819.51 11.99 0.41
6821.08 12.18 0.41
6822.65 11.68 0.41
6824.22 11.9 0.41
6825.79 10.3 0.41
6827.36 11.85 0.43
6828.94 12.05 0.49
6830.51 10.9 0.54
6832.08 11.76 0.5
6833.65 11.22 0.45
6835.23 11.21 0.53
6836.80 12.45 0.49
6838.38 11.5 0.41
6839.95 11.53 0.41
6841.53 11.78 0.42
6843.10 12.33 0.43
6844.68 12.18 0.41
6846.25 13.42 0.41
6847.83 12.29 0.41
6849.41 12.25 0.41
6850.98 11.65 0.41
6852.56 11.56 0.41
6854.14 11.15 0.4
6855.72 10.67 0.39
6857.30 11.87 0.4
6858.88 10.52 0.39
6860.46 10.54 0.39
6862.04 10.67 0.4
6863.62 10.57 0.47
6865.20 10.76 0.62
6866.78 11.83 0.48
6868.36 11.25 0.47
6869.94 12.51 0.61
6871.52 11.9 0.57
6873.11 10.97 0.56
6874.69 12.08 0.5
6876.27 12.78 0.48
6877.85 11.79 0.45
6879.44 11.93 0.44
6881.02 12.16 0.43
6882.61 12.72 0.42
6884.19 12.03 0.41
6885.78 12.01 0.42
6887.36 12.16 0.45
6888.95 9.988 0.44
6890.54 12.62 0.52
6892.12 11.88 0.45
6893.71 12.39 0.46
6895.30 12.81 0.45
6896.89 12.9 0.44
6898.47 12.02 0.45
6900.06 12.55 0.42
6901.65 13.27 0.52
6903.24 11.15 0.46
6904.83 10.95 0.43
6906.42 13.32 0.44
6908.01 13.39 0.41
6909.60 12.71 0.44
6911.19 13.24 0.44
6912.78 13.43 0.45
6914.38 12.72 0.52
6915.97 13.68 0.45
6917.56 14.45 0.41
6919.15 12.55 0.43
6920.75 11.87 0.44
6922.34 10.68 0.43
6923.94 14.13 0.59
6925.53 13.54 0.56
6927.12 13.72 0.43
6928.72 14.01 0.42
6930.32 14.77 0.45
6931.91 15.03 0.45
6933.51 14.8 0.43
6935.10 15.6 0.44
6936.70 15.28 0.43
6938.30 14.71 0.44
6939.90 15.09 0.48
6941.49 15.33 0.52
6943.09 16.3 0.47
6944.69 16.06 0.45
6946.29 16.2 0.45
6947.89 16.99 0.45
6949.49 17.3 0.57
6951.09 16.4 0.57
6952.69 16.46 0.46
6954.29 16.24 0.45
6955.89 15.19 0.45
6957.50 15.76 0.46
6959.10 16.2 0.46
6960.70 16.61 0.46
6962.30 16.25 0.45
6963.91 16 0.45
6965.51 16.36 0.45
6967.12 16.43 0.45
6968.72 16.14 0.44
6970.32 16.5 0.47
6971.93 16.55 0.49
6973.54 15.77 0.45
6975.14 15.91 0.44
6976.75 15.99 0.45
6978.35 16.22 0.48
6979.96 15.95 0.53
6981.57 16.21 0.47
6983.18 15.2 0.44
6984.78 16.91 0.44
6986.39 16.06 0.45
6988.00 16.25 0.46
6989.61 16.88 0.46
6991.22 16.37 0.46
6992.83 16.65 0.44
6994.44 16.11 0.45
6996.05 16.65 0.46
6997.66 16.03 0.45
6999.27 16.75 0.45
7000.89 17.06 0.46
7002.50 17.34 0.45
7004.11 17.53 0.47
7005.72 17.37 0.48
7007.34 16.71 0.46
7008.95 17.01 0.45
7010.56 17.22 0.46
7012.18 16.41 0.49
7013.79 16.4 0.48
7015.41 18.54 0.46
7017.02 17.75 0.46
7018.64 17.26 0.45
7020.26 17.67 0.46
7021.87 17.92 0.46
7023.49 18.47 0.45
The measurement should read 6.9 Ang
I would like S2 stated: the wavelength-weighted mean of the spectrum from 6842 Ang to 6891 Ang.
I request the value 11.7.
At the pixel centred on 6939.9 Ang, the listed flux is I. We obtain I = 15.09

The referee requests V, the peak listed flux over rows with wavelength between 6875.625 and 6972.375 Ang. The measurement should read 17.3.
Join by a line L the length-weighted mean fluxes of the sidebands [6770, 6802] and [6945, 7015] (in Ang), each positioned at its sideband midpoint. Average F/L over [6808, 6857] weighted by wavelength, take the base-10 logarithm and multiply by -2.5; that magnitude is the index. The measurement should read 0.12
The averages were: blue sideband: 12.1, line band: 11.8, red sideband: 16.4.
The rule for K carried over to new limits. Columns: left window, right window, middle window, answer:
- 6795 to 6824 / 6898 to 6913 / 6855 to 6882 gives 1.83 Ang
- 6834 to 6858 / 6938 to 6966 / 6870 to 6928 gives 6.24 Ang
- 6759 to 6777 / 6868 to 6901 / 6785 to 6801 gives 1.02 Ang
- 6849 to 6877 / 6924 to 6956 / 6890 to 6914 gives 1.54 Ang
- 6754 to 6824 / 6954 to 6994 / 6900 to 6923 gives 3.28 Ang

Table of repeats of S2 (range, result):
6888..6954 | 13.8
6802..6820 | 11.9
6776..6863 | 11.8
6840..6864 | 11.6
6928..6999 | 16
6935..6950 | 15.9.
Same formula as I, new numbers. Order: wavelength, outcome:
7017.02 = 17.75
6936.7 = 15.28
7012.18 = 16.41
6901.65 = 13.27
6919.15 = 12.55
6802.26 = 11.99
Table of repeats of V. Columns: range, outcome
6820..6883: 13.42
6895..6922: 14.45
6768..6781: 14.12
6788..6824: 13.07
